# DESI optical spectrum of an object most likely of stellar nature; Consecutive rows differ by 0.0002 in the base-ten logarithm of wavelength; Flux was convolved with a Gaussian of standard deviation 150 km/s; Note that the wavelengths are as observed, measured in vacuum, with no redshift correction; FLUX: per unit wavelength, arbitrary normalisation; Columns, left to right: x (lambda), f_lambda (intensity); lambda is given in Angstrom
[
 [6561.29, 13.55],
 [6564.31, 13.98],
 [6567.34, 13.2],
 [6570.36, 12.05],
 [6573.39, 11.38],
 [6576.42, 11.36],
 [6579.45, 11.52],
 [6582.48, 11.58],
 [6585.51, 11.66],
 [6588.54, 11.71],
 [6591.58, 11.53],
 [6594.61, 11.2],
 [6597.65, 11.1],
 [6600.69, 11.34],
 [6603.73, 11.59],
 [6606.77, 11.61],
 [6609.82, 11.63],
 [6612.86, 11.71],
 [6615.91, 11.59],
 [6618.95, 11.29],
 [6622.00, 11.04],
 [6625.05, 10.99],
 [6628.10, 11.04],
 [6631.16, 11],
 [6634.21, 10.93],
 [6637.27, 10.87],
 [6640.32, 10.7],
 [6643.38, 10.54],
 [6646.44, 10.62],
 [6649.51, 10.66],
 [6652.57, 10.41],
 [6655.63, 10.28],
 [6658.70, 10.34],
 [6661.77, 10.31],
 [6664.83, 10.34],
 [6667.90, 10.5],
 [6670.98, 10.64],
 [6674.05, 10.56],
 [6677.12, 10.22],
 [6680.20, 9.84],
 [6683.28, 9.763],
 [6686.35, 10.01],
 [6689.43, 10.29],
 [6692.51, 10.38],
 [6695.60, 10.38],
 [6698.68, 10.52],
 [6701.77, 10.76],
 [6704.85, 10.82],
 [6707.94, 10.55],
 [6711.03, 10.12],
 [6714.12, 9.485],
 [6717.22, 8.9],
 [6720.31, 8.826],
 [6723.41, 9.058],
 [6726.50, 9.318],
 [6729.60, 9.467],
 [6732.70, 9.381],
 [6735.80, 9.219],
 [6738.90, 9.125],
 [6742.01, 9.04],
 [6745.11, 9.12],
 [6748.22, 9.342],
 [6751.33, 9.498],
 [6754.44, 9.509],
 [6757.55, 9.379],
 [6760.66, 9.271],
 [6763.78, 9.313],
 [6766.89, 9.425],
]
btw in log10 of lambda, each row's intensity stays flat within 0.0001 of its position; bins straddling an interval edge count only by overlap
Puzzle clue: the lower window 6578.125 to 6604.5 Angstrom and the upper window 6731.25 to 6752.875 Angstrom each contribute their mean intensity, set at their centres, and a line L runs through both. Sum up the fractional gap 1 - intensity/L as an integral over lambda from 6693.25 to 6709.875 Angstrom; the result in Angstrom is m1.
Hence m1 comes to -1.3 Angstrom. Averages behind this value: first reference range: 11.5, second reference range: 9.25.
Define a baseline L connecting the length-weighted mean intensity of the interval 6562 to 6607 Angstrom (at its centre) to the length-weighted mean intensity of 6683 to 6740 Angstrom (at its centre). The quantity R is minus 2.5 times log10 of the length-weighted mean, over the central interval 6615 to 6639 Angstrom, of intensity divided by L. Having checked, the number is 0.01 mag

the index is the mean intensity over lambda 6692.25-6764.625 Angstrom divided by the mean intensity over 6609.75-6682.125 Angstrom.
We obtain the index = 0.90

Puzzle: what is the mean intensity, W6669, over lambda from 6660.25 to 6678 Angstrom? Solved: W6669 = 10.4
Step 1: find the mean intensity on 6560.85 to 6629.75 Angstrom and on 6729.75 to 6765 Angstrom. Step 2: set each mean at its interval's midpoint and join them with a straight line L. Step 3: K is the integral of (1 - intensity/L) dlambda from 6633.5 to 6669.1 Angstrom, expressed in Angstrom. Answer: 0.91 Angstrom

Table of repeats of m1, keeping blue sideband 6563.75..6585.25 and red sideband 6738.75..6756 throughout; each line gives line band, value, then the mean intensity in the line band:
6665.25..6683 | 0.24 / 10.3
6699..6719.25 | -0.41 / 10.1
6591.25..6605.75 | 0.39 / 11.4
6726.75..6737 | 0.19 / 9.36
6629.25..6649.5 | 0.43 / 10.8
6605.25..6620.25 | -0.18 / 11.6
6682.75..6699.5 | -0.10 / 10.2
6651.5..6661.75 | 0.38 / 10.3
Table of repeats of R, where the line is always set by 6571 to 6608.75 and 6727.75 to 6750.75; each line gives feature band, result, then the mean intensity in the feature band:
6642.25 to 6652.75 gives 0.00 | 10.6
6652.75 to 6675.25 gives -0.01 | 10.4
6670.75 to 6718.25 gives -0.03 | 10.2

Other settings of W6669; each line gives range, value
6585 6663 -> 11.1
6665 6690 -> 10.2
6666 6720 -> 10.2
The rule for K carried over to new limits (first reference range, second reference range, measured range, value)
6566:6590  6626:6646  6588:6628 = -0.3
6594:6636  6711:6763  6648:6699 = 0.0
